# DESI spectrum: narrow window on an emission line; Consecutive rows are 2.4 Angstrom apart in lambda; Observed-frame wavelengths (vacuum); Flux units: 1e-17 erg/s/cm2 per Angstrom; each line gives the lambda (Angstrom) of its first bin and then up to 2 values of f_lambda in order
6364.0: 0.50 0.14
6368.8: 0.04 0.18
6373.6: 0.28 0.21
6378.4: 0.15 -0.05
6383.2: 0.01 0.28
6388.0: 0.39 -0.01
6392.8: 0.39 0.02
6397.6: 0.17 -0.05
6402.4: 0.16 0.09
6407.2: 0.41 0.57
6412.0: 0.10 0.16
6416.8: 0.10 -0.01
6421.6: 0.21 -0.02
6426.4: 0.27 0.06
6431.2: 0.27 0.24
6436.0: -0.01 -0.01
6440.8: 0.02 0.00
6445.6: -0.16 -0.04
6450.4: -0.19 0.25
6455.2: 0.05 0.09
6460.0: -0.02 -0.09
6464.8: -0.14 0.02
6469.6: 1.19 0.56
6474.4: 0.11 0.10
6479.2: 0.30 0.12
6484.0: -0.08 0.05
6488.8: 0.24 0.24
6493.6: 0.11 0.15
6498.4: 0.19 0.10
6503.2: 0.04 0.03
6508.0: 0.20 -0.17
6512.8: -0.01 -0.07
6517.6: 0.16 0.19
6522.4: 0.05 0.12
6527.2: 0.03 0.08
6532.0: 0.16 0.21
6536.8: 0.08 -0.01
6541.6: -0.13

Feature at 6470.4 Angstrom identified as [O III] 5007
